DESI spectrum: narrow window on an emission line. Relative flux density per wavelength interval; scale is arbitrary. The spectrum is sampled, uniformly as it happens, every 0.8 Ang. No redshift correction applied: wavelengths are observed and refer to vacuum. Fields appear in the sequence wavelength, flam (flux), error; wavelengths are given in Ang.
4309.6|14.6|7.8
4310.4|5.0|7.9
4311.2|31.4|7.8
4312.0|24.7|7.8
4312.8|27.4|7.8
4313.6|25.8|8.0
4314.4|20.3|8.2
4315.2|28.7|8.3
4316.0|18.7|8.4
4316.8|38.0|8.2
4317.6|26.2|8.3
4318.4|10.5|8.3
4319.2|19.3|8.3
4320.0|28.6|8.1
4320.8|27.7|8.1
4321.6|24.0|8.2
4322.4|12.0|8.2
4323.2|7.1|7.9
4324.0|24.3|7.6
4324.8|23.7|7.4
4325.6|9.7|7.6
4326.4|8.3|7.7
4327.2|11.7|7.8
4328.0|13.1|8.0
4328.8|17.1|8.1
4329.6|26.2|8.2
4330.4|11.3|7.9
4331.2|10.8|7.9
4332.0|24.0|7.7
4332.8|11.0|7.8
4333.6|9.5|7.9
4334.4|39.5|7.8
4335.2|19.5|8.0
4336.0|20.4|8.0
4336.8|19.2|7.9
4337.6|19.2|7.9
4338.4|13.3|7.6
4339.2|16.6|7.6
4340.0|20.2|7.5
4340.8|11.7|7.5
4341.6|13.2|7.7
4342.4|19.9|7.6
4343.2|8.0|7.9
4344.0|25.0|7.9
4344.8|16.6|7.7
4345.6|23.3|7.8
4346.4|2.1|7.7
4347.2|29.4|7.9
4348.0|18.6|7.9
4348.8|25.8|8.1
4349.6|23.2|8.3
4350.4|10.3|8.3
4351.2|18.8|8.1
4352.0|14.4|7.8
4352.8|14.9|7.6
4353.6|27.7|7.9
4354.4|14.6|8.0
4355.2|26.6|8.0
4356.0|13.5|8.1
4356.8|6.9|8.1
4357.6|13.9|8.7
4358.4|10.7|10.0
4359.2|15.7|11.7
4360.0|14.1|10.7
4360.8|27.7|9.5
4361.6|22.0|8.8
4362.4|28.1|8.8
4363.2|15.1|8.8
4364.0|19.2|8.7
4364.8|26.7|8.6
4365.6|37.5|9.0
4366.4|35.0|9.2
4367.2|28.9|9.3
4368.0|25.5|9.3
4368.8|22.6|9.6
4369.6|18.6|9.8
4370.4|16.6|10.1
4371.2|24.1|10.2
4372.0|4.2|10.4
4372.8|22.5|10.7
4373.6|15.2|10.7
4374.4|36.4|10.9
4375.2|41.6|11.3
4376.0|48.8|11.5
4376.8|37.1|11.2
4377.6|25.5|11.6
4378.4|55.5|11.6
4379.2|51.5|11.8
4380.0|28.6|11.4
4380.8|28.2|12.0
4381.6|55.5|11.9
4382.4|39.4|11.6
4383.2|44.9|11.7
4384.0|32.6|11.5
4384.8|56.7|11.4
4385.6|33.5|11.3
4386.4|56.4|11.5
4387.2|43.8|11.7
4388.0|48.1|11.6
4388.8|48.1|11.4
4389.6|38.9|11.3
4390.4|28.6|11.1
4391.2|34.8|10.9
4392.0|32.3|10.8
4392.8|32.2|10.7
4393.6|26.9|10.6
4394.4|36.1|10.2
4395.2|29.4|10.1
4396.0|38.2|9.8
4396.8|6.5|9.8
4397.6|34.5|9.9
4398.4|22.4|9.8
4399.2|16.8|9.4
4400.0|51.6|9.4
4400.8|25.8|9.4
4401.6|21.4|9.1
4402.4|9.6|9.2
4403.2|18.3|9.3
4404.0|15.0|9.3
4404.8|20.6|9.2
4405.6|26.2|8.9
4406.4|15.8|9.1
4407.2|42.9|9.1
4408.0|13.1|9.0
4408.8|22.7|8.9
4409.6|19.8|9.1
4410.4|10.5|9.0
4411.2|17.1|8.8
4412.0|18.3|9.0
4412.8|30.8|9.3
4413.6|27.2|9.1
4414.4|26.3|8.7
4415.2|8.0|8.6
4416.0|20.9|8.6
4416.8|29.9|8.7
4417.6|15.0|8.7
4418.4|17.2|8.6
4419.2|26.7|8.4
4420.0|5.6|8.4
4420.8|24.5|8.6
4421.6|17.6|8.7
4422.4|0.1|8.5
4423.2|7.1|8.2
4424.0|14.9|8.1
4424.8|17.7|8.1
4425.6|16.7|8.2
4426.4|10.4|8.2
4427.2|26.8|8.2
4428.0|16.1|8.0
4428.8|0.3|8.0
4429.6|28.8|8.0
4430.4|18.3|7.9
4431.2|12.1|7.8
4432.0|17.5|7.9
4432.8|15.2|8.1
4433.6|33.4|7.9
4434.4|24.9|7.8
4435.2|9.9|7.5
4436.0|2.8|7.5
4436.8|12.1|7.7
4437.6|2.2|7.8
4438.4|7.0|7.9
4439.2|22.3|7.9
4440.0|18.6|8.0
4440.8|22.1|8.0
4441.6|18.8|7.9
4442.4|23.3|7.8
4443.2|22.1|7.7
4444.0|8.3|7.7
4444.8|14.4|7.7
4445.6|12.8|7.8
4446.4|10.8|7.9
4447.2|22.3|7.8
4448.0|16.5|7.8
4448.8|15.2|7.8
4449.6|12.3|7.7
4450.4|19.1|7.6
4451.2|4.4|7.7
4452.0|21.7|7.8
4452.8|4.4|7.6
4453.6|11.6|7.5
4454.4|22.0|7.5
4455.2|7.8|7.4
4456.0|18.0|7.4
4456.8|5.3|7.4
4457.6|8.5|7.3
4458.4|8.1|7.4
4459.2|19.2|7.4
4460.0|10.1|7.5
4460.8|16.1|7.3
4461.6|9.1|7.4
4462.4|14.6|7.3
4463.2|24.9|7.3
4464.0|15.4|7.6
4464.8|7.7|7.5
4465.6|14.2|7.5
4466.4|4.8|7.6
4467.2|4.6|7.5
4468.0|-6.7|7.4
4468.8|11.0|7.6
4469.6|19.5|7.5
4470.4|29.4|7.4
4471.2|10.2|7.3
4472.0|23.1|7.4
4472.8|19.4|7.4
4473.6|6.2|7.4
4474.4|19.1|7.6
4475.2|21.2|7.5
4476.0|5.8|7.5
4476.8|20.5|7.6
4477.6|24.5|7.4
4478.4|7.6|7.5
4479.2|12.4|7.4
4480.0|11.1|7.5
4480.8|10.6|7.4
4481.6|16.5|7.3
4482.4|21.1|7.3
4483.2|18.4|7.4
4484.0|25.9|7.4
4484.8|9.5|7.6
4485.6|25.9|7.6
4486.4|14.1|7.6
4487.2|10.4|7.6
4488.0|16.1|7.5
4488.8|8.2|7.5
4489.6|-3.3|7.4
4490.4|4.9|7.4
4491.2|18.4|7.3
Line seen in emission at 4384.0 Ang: C IV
